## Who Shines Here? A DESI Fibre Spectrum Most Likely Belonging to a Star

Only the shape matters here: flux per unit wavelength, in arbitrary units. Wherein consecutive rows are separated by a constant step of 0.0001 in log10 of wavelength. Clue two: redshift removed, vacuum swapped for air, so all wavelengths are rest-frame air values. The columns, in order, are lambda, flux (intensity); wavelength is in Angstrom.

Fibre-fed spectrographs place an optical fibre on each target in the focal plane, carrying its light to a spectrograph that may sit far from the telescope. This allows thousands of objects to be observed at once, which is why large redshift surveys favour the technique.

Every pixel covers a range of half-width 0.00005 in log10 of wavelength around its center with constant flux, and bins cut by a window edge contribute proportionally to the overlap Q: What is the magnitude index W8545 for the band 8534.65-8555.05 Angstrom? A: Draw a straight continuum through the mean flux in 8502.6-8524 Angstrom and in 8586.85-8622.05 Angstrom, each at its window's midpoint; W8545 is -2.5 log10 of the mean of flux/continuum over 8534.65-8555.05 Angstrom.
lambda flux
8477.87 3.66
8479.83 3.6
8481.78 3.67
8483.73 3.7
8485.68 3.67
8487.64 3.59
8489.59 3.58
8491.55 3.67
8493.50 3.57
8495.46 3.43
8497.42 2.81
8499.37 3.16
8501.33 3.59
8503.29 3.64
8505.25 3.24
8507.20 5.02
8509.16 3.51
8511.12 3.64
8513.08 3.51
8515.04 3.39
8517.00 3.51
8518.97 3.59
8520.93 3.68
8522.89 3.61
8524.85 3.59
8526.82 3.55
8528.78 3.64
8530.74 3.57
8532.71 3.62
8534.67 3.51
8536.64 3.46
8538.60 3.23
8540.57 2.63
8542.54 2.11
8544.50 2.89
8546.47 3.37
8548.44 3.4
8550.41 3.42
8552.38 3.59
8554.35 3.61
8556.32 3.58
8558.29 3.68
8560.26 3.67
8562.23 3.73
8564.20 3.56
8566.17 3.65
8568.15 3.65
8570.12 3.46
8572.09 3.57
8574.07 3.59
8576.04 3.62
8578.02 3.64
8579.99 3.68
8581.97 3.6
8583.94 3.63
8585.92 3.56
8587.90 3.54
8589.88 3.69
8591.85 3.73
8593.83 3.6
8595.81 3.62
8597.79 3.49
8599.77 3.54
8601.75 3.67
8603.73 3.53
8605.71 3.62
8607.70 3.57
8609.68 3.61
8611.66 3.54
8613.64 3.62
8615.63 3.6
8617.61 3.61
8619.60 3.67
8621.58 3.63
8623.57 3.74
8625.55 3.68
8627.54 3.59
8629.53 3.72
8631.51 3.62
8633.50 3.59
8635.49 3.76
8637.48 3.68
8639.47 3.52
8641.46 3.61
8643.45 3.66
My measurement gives 0.15 mag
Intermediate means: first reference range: 3.67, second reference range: 3.6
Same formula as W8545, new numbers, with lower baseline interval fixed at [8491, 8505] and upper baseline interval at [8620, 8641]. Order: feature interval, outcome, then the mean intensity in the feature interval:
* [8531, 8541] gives 0.04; 3.35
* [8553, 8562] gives -0.04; 3.64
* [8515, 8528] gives -0.04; 3.57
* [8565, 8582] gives -0.02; 3.61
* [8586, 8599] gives -0.01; 3.61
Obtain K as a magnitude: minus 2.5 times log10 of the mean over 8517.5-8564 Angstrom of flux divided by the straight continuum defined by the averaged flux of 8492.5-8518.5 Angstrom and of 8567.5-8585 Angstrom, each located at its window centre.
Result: 0.05 mag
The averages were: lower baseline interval 3.54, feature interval 3.43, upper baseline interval 3.6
